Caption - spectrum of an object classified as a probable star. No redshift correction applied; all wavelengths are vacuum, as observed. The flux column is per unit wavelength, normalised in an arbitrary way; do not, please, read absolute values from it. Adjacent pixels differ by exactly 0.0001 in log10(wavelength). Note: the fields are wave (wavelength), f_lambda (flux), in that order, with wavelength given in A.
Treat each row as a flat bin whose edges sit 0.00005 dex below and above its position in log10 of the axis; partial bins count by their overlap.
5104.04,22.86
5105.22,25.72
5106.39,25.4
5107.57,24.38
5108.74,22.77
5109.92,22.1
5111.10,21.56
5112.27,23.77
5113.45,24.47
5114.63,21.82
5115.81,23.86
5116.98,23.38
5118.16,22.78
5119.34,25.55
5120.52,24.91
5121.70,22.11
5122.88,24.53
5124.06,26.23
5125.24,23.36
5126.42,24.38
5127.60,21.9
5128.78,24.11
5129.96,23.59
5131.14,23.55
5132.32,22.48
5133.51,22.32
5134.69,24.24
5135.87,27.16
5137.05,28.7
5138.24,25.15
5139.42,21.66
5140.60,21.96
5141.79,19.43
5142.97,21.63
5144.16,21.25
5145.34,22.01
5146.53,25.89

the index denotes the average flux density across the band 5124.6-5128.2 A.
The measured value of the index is 23.3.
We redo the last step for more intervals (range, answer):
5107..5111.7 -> 22.7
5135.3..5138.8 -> 27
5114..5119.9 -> 23.5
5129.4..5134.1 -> 23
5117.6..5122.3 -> 23.8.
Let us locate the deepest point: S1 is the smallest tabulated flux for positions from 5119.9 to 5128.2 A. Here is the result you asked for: 21.9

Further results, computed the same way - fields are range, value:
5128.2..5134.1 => 22.32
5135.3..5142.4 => 19.43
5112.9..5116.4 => 21.82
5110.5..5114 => 21.56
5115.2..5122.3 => 22.11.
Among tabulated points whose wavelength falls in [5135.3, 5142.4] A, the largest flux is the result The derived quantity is 28.7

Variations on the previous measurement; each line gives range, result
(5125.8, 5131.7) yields 24.38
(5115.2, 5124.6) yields 26.23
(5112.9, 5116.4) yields 24.47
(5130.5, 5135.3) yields 24.24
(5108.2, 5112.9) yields 23.77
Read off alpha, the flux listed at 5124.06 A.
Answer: 26.23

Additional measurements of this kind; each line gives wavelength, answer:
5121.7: 22.11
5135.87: 27.16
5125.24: 23.36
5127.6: 21.9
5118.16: 22.78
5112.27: 23.77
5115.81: 23.86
